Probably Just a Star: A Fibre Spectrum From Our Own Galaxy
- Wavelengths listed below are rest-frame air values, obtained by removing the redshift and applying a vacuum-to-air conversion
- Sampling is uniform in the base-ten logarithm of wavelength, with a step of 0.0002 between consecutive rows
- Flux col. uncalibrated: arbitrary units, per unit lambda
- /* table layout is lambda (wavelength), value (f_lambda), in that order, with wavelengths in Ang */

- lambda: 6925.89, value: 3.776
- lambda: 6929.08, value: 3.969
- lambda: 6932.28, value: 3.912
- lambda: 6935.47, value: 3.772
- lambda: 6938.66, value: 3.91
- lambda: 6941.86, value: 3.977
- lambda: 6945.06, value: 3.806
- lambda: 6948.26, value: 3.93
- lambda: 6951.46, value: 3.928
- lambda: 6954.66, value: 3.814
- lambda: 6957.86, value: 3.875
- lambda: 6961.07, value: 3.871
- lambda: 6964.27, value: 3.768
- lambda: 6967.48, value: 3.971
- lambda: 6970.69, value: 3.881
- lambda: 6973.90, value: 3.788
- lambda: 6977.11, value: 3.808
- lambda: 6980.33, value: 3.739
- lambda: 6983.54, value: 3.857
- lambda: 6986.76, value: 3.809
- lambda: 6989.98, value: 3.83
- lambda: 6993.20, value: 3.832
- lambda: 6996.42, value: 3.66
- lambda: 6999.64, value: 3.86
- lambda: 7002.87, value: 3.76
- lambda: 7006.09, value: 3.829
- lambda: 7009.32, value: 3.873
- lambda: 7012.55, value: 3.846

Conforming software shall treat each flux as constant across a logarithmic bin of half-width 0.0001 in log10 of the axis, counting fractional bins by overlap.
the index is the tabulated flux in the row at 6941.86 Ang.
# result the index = 3.977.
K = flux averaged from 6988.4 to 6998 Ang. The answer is 3.77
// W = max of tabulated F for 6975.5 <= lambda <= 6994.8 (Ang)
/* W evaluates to 3.857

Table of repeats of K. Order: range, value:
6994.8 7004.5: 3.76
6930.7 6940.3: 3.87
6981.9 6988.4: 3.83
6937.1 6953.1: 3.91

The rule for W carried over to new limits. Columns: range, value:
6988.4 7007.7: 3.86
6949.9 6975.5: 3.971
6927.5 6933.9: 3.969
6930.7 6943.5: 3.977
